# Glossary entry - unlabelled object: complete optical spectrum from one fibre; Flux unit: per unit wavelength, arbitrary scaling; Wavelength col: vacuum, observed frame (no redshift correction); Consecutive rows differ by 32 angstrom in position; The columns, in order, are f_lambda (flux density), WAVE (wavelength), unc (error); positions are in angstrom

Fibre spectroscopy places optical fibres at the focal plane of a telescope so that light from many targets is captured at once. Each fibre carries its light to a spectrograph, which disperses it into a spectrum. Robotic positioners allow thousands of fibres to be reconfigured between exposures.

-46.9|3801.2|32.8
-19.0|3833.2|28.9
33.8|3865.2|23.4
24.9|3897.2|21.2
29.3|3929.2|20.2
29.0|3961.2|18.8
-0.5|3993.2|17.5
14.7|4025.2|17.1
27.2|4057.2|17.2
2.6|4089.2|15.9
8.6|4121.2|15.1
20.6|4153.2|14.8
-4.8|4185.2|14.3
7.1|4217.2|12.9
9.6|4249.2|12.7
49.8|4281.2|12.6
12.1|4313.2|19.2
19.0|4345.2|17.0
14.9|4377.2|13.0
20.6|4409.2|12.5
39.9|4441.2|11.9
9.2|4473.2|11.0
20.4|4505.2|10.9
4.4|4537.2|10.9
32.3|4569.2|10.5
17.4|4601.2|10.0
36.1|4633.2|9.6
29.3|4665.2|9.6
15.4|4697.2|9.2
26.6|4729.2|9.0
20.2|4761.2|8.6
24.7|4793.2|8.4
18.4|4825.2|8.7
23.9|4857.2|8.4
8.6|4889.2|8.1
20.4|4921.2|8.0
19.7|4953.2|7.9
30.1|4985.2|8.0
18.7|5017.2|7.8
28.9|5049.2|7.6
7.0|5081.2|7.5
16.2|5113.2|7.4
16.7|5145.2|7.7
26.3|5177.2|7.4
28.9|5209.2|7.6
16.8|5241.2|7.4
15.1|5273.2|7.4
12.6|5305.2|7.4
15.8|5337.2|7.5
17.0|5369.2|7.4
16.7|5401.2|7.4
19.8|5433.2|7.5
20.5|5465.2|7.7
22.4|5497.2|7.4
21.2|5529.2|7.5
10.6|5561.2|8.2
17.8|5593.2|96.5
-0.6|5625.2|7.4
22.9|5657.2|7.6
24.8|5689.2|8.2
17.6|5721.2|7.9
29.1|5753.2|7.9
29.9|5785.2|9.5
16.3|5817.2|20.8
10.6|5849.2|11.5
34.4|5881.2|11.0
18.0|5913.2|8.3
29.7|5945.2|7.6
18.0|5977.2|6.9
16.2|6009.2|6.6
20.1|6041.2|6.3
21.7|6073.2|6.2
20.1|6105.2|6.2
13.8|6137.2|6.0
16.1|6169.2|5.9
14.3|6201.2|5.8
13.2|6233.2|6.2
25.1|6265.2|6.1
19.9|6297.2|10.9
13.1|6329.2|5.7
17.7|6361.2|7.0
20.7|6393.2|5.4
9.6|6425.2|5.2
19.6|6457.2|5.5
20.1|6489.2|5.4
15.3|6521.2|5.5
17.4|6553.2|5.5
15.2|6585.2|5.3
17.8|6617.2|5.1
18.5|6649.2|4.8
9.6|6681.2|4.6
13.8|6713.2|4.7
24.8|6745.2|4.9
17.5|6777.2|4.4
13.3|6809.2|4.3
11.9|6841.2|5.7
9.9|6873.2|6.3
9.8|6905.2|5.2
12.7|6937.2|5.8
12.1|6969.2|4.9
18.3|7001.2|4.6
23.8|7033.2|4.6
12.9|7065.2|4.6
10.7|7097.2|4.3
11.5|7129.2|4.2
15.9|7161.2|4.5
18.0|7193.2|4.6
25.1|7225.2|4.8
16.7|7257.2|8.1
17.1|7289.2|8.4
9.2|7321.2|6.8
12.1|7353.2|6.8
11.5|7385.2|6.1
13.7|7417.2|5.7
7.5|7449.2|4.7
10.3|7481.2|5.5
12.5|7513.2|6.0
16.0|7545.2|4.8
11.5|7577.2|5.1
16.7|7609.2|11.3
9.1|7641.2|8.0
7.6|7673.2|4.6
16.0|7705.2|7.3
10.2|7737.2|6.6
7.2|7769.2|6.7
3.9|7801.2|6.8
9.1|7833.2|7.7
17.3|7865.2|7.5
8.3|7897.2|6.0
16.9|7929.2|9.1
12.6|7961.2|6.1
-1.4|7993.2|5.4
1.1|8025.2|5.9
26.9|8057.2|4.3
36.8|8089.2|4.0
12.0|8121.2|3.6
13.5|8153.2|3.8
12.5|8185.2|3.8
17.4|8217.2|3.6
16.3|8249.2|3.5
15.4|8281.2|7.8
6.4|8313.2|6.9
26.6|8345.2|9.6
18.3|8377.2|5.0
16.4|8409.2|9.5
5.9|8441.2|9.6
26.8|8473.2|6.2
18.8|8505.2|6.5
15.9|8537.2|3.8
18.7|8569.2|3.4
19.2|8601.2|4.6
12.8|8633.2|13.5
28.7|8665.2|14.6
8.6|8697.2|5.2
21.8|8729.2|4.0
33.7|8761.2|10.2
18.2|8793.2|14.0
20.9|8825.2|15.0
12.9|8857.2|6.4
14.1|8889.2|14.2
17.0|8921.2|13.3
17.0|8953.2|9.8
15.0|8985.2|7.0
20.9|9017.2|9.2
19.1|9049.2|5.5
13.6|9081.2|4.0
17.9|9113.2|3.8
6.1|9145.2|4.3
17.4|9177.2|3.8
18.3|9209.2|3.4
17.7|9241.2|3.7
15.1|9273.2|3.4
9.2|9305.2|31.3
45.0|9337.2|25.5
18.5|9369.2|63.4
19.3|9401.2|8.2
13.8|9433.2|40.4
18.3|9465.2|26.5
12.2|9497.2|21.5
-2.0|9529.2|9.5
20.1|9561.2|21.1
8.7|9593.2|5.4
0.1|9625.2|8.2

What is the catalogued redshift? 1.17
